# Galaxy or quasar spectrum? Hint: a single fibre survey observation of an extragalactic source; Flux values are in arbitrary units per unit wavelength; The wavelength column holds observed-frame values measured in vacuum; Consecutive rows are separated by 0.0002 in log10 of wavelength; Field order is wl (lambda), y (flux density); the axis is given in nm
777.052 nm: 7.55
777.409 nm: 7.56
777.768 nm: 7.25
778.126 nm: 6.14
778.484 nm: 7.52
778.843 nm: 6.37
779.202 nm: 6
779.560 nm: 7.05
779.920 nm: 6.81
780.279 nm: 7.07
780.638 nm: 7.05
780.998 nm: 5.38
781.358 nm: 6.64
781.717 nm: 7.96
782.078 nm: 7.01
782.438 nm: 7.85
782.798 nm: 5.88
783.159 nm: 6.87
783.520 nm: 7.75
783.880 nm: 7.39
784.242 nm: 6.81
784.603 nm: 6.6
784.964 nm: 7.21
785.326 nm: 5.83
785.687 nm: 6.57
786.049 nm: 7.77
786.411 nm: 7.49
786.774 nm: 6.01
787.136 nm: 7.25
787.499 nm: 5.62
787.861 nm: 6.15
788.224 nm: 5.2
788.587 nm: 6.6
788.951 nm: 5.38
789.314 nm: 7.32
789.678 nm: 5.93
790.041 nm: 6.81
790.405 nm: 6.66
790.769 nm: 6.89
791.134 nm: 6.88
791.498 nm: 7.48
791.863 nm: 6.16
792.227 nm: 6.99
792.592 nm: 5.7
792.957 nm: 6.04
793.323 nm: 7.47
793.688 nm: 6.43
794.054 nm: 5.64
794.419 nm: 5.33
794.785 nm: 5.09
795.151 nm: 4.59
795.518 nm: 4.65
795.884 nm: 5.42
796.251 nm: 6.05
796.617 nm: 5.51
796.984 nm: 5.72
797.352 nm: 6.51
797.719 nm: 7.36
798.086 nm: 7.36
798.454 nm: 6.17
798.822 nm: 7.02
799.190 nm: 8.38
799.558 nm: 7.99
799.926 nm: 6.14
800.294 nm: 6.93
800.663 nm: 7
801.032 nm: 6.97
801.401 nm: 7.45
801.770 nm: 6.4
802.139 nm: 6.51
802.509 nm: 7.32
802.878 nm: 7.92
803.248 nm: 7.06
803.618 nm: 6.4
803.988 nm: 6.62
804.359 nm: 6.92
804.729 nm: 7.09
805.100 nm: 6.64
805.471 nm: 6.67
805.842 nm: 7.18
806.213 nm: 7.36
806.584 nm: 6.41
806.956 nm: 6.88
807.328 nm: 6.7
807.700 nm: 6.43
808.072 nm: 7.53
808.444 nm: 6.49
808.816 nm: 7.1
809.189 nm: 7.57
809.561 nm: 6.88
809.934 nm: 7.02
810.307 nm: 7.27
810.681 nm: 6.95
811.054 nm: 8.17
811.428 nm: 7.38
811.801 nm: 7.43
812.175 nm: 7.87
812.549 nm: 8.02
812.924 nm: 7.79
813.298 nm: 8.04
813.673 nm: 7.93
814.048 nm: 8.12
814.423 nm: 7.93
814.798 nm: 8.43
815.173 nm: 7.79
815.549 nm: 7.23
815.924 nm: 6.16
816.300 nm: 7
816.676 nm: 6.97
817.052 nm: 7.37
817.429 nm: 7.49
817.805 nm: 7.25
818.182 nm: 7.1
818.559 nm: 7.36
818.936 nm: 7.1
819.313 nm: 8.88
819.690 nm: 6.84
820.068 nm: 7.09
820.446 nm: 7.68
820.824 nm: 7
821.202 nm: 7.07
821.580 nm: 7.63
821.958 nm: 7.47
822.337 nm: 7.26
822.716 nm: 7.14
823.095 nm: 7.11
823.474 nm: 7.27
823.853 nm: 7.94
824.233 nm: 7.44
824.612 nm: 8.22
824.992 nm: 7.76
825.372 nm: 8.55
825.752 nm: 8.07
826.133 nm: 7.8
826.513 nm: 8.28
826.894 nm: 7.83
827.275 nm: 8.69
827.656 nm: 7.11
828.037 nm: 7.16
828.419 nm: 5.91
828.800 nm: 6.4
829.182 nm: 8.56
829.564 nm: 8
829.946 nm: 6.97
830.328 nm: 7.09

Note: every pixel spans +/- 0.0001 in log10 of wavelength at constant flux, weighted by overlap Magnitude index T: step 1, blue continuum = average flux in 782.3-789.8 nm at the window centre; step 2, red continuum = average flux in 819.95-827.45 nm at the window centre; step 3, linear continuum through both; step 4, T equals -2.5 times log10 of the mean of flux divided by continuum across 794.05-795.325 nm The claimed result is 0.32 mag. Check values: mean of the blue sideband 6.64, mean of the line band 5.1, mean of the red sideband 7.67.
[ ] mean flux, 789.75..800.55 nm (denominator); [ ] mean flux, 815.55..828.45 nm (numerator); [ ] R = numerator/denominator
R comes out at 1.2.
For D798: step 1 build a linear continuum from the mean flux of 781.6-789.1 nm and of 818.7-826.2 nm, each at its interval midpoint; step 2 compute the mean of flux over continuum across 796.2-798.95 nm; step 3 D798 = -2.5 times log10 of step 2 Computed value 0.085 mag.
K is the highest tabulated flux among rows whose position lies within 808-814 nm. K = 8.17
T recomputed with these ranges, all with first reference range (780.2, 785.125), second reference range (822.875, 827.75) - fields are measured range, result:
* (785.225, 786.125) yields 0.05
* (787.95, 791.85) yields 0.10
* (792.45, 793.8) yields 0.12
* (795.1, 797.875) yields 0.25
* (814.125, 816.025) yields 0.01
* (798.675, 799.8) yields -0.06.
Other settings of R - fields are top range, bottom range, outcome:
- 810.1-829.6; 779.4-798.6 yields 1.16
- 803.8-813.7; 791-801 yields 1.13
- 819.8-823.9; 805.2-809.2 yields 1.06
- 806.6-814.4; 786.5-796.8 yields 1.20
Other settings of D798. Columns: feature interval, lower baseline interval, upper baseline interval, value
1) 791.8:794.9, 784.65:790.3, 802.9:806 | 0.09 mag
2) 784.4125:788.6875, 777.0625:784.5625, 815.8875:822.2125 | 0.07 mag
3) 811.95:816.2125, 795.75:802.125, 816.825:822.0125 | -0.08 mag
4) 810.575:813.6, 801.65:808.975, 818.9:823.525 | -0.09 mag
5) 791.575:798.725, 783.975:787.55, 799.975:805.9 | 0.14 mag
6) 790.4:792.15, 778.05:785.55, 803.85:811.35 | 0.01 mag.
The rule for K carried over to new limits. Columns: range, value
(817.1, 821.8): 8.88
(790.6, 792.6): 7.48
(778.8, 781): 7.07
